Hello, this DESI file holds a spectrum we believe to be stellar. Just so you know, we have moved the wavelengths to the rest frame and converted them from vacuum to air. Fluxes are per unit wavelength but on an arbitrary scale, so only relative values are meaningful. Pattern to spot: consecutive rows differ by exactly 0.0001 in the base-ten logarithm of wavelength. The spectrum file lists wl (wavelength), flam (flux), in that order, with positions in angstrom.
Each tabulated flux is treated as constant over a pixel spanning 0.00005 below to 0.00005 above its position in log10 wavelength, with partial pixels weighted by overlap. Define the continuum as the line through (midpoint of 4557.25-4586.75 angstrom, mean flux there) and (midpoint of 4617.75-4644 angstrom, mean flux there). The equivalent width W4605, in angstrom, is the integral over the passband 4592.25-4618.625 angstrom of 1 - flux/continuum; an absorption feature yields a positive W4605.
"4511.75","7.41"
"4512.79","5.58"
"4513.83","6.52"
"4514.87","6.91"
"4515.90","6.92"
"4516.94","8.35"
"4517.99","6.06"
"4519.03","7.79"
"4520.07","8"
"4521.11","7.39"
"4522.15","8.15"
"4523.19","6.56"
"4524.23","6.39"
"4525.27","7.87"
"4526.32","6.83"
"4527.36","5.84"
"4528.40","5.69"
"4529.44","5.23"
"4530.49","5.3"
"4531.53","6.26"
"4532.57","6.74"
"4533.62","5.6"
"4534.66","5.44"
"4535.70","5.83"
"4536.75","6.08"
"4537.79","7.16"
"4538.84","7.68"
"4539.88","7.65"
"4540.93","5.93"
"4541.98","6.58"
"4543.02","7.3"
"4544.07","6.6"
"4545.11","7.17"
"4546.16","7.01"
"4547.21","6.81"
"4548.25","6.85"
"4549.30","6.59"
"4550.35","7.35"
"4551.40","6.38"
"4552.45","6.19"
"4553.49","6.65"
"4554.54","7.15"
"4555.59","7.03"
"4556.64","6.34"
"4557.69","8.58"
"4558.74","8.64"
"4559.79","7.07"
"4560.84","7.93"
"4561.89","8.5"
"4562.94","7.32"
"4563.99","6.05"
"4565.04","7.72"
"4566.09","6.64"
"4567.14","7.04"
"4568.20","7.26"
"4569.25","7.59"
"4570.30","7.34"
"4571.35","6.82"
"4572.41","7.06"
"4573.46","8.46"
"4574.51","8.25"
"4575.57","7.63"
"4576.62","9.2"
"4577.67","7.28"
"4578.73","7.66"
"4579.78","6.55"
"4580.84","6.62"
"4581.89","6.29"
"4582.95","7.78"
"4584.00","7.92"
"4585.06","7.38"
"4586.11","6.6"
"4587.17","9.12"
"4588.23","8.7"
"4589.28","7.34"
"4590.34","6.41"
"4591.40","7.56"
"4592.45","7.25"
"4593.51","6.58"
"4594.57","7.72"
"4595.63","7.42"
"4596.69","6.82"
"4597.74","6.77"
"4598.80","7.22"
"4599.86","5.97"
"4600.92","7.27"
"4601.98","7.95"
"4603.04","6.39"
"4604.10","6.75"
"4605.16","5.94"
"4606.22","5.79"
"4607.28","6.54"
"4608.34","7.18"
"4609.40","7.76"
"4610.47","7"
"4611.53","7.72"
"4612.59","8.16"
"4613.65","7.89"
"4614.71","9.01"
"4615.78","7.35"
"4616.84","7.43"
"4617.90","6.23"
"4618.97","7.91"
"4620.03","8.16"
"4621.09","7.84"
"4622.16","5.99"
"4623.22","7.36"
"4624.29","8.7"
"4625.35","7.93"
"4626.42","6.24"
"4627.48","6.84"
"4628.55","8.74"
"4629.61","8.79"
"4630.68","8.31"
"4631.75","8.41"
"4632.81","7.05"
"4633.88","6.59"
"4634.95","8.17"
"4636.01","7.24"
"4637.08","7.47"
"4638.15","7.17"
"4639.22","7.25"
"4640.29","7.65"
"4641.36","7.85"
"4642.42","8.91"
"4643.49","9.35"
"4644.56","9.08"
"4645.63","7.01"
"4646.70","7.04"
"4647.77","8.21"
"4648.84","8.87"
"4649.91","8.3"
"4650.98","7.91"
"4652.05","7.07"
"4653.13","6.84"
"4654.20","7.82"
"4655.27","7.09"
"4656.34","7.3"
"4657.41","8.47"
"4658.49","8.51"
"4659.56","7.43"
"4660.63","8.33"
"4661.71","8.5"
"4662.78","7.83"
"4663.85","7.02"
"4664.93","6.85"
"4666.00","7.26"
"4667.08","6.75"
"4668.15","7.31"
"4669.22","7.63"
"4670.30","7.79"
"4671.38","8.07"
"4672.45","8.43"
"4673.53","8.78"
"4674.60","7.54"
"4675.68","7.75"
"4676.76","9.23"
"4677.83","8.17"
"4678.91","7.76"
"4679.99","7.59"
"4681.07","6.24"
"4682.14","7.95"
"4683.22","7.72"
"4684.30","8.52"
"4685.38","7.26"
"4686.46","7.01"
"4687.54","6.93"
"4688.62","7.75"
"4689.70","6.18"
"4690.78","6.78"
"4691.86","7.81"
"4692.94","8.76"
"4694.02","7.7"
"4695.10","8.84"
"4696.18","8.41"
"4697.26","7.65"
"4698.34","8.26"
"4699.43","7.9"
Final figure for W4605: 1.7 angstrom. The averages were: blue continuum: 7.47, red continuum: 7.71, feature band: 7.13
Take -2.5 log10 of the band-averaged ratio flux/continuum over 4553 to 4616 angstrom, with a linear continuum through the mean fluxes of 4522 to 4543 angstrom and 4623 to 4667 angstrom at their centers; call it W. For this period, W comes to -0.04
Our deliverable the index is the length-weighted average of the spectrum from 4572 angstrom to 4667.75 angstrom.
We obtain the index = 7.53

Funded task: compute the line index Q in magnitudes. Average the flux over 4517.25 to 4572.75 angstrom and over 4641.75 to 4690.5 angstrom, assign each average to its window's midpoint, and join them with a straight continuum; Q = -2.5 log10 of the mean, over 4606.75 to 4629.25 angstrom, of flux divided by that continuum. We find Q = -0.02 mag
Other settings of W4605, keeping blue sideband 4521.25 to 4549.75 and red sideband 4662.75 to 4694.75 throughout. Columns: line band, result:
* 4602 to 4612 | 0.4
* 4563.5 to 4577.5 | -1.3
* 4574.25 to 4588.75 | -1.5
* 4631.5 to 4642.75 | -0.4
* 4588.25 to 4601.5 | -0.2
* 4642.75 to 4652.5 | -1.0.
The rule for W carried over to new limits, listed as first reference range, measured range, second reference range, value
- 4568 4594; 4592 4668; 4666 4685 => 0.02 mag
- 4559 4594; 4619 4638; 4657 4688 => -0.01 mag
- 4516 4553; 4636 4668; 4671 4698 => -0.03 mag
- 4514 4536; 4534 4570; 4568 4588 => 0.01 mag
